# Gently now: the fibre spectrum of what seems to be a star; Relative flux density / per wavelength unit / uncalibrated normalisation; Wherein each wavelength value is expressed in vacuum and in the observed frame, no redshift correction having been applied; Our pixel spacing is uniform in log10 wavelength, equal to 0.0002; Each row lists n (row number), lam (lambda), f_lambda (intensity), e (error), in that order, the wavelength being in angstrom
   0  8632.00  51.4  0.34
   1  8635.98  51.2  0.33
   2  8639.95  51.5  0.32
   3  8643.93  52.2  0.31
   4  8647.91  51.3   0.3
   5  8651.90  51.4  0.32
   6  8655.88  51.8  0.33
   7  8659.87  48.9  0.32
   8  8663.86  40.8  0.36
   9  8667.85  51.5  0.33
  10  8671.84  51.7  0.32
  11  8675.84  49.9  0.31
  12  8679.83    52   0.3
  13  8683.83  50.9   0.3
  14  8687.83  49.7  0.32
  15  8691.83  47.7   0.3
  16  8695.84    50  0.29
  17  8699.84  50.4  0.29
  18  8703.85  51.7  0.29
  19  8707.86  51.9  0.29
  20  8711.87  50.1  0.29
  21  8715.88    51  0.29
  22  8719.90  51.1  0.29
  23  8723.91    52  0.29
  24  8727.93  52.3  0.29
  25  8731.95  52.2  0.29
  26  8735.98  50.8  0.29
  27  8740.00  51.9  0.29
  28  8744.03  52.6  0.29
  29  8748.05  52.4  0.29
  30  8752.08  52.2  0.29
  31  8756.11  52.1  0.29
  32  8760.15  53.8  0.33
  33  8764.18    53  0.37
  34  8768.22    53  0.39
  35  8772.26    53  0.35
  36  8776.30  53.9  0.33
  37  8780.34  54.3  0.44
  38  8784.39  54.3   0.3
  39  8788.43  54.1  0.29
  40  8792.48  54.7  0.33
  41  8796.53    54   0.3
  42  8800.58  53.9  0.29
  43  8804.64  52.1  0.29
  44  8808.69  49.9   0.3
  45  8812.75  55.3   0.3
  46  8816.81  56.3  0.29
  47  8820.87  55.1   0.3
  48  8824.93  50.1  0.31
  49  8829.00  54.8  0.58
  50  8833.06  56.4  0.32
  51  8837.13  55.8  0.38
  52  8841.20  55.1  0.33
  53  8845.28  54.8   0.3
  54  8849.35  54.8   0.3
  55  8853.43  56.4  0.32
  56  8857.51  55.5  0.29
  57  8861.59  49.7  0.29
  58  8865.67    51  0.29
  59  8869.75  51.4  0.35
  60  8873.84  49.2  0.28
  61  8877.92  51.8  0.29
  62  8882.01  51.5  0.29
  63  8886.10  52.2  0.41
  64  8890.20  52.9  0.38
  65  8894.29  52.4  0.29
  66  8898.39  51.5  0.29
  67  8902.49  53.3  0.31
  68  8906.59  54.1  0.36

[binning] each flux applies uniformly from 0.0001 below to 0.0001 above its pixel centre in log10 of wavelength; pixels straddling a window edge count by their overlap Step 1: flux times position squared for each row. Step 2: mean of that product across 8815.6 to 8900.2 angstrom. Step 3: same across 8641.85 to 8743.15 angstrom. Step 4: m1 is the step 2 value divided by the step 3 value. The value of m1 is 1.09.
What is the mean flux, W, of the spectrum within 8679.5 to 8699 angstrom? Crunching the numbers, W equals 49.9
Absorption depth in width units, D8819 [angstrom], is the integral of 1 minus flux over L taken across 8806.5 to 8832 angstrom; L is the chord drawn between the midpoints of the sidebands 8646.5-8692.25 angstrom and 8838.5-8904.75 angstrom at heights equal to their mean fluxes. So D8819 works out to -0.8 angstrom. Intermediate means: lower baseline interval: 49.9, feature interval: 53.7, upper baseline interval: 52.7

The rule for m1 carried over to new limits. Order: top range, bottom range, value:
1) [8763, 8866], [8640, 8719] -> 1.11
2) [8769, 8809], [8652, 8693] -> 1.11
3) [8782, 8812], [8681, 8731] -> 1.07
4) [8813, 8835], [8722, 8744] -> 1.07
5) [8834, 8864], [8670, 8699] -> 1.13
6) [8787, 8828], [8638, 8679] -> 1.11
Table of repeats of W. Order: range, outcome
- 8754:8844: 53.9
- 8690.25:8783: 51.9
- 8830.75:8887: 53.3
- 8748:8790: 53.3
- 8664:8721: 50.4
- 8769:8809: 53.6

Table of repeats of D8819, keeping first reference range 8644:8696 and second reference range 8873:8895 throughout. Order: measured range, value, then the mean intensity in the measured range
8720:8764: -1.5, 52.2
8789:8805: -0.9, 53.9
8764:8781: -0.9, 53.4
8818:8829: -0.4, 53.3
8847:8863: -0.9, 54.3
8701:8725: -0.5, 51.2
